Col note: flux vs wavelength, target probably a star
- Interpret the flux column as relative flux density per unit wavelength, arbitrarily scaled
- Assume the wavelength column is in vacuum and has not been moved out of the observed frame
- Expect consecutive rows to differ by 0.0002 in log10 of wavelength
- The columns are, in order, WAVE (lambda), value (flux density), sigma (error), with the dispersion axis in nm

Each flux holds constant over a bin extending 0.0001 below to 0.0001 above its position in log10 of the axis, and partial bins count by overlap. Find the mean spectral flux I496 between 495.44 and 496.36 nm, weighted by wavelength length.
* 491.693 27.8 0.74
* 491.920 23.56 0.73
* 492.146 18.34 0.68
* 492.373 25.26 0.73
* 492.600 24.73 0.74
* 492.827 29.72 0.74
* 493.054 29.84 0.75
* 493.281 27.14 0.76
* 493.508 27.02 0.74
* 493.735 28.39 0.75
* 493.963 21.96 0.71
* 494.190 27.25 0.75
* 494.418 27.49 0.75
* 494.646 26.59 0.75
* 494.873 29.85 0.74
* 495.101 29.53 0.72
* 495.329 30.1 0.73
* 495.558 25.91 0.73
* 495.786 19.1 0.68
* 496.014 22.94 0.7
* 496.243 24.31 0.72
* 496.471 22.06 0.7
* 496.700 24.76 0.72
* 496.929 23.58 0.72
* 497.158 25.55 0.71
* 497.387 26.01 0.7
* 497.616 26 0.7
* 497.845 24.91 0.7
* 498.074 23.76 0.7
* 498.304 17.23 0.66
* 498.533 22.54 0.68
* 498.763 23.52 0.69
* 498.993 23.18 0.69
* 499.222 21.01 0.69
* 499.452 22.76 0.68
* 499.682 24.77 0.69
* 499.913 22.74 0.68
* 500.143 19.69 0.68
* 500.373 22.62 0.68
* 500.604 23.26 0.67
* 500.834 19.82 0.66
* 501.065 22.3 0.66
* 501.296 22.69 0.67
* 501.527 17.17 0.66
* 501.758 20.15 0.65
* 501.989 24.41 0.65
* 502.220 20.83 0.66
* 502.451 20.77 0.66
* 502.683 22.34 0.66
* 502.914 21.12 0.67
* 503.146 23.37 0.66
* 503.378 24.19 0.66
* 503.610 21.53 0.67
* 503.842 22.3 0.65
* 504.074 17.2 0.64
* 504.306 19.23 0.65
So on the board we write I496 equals 23.1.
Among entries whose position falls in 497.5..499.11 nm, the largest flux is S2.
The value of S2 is 26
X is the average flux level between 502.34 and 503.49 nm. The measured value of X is 22.3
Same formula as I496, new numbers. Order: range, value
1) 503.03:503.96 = 22.8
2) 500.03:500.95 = 21.4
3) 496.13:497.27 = 24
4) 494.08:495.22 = 28.2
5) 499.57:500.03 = 23.7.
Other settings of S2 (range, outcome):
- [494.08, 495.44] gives 30.1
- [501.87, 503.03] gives 24.41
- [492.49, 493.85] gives 29.84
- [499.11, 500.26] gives 24.77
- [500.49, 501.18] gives 23.26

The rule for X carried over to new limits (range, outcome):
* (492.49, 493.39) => 27.9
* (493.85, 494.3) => 24.6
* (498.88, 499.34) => 22.1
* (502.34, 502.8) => 21.6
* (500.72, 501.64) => 20.5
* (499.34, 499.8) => 23.7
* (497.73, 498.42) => 22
